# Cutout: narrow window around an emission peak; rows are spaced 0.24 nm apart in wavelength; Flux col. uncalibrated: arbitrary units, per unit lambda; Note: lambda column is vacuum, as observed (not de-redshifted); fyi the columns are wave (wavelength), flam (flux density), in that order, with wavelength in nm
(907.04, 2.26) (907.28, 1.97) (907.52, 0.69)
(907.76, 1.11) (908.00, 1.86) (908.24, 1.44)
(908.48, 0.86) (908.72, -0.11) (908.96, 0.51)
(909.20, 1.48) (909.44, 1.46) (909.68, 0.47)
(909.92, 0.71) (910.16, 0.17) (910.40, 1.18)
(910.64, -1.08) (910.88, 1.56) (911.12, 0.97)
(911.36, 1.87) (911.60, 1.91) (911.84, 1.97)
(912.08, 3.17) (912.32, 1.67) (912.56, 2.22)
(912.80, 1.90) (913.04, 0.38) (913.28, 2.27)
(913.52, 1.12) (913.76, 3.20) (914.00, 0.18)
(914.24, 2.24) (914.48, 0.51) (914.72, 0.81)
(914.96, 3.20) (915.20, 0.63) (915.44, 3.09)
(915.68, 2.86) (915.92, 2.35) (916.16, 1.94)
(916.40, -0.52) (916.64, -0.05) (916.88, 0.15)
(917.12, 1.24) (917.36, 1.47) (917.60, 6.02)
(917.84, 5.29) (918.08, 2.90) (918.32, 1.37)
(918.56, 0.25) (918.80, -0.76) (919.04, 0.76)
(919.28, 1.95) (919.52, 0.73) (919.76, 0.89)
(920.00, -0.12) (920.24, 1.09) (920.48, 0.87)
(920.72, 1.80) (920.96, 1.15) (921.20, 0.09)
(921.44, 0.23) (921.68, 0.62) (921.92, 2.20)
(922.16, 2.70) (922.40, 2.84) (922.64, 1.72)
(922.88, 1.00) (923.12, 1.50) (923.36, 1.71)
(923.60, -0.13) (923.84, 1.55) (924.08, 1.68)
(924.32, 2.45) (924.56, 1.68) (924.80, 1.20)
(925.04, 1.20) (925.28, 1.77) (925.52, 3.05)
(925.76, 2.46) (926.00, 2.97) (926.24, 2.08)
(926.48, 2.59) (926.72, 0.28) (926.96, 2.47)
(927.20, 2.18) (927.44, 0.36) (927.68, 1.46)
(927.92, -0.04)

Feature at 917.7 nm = H-gamma 4340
